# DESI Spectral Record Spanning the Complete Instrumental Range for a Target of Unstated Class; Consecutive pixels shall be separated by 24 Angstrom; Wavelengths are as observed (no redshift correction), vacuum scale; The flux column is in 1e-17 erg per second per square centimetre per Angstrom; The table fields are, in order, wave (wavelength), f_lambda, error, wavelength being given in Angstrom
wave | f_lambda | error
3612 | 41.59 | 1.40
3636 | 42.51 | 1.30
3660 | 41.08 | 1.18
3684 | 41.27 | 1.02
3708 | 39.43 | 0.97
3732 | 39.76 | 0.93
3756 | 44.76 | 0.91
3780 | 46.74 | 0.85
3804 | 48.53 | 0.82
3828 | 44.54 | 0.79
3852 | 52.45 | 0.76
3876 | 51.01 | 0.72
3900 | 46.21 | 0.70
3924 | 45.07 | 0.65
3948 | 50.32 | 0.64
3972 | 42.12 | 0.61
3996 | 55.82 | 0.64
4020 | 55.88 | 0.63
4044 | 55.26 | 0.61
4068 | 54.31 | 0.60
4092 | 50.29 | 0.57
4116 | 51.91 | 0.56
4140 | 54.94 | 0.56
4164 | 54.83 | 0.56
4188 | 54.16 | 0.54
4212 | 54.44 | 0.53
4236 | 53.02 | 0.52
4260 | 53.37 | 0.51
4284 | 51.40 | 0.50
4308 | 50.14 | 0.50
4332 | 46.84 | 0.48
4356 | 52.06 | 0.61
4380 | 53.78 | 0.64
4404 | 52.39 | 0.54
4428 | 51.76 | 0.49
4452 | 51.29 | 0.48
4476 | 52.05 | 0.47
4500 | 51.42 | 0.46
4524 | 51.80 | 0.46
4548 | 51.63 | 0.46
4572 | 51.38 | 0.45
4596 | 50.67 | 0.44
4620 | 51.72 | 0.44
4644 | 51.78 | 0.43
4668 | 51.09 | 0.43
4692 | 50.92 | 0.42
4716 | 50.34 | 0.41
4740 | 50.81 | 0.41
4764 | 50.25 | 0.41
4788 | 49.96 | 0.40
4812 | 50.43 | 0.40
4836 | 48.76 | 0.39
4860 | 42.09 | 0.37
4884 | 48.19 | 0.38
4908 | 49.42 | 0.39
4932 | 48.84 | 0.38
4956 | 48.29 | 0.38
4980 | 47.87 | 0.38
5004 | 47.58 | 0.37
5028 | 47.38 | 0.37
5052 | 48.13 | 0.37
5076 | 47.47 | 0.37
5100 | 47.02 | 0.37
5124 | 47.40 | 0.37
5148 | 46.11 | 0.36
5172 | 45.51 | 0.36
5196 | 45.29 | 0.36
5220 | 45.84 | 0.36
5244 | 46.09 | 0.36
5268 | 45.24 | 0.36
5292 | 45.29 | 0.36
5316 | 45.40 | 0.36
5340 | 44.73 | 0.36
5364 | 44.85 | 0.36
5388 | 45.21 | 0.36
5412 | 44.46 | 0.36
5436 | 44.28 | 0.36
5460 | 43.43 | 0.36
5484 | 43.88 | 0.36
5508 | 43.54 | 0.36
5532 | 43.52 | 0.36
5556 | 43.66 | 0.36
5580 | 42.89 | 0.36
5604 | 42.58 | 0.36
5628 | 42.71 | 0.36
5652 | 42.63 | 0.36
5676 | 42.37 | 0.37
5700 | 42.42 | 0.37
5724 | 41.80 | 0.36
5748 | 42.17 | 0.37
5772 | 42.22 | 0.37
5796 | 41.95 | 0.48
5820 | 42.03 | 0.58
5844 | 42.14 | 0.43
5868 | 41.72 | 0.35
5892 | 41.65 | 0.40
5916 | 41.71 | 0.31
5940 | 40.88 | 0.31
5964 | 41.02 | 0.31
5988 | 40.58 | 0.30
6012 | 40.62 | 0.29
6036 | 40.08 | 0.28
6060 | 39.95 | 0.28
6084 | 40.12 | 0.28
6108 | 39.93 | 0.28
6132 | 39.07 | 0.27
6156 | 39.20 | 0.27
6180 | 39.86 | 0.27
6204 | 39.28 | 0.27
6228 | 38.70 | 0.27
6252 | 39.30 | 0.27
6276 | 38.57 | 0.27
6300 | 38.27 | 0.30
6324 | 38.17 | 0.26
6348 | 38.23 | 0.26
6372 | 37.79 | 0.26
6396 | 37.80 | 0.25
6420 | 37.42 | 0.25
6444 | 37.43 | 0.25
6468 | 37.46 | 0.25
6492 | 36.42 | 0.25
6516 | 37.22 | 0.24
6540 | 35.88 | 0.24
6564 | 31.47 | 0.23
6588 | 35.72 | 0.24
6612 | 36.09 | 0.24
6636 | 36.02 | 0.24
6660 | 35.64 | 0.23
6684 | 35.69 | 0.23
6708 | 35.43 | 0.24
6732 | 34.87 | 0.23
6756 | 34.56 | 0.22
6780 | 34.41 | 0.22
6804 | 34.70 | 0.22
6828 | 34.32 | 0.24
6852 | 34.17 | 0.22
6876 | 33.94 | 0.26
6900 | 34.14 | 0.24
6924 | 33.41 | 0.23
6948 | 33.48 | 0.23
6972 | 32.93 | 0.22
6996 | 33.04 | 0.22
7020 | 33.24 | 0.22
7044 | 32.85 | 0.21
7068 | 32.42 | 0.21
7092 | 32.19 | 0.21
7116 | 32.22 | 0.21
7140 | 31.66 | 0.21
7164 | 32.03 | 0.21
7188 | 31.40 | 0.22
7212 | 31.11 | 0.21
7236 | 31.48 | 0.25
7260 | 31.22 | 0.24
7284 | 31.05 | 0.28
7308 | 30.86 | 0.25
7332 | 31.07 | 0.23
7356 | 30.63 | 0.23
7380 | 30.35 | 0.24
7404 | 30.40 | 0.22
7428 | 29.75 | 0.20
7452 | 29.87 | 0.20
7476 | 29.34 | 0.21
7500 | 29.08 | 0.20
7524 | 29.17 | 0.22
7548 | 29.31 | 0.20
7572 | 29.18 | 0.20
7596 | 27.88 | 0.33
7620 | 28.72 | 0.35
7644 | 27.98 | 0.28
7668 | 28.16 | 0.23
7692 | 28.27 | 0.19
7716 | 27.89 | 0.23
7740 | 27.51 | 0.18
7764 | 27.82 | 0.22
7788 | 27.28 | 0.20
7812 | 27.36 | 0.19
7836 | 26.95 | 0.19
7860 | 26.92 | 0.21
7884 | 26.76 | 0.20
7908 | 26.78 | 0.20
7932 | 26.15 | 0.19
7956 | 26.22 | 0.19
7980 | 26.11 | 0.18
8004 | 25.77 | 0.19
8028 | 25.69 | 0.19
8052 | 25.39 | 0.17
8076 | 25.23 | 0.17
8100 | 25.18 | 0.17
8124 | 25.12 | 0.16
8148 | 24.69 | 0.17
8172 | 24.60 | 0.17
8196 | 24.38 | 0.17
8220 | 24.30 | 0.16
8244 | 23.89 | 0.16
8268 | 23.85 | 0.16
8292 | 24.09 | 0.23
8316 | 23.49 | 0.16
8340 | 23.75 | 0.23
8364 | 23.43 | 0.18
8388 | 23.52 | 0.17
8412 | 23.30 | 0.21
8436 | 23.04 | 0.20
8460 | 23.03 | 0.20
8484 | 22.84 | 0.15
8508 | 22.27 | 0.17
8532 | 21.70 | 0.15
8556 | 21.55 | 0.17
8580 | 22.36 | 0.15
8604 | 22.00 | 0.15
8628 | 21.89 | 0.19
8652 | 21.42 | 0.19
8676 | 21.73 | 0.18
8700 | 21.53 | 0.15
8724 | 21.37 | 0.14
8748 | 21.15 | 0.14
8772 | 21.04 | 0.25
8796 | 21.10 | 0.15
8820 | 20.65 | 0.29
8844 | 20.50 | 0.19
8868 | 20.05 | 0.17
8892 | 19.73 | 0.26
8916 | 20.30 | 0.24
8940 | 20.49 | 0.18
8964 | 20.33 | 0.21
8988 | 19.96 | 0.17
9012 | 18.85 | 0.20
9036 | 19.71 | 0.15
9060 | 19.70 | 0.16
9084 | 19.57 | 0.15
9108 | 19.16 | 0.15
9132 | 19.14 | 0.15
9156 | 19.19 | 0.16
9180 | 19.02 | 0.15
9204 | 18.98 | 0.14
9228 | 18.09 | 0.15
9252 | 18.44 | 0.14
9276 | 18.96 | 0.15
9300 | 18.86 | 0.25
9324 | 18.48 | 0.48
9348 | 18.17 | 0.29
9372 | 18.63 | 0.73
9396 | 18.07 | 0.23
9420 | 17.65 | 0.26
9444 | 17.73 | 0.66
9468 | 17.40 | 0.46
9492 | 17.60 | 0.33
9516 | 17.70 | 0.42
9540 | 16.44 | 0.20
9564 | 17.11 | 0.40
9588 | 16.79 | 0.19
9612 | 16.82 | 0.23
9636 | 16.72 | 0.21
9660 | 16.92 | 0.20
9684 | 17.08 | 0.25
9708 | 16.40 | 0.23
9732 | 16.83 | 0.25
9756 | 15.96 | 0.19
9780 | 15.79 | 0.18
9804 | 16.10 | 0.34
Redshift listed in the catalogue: 0.00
